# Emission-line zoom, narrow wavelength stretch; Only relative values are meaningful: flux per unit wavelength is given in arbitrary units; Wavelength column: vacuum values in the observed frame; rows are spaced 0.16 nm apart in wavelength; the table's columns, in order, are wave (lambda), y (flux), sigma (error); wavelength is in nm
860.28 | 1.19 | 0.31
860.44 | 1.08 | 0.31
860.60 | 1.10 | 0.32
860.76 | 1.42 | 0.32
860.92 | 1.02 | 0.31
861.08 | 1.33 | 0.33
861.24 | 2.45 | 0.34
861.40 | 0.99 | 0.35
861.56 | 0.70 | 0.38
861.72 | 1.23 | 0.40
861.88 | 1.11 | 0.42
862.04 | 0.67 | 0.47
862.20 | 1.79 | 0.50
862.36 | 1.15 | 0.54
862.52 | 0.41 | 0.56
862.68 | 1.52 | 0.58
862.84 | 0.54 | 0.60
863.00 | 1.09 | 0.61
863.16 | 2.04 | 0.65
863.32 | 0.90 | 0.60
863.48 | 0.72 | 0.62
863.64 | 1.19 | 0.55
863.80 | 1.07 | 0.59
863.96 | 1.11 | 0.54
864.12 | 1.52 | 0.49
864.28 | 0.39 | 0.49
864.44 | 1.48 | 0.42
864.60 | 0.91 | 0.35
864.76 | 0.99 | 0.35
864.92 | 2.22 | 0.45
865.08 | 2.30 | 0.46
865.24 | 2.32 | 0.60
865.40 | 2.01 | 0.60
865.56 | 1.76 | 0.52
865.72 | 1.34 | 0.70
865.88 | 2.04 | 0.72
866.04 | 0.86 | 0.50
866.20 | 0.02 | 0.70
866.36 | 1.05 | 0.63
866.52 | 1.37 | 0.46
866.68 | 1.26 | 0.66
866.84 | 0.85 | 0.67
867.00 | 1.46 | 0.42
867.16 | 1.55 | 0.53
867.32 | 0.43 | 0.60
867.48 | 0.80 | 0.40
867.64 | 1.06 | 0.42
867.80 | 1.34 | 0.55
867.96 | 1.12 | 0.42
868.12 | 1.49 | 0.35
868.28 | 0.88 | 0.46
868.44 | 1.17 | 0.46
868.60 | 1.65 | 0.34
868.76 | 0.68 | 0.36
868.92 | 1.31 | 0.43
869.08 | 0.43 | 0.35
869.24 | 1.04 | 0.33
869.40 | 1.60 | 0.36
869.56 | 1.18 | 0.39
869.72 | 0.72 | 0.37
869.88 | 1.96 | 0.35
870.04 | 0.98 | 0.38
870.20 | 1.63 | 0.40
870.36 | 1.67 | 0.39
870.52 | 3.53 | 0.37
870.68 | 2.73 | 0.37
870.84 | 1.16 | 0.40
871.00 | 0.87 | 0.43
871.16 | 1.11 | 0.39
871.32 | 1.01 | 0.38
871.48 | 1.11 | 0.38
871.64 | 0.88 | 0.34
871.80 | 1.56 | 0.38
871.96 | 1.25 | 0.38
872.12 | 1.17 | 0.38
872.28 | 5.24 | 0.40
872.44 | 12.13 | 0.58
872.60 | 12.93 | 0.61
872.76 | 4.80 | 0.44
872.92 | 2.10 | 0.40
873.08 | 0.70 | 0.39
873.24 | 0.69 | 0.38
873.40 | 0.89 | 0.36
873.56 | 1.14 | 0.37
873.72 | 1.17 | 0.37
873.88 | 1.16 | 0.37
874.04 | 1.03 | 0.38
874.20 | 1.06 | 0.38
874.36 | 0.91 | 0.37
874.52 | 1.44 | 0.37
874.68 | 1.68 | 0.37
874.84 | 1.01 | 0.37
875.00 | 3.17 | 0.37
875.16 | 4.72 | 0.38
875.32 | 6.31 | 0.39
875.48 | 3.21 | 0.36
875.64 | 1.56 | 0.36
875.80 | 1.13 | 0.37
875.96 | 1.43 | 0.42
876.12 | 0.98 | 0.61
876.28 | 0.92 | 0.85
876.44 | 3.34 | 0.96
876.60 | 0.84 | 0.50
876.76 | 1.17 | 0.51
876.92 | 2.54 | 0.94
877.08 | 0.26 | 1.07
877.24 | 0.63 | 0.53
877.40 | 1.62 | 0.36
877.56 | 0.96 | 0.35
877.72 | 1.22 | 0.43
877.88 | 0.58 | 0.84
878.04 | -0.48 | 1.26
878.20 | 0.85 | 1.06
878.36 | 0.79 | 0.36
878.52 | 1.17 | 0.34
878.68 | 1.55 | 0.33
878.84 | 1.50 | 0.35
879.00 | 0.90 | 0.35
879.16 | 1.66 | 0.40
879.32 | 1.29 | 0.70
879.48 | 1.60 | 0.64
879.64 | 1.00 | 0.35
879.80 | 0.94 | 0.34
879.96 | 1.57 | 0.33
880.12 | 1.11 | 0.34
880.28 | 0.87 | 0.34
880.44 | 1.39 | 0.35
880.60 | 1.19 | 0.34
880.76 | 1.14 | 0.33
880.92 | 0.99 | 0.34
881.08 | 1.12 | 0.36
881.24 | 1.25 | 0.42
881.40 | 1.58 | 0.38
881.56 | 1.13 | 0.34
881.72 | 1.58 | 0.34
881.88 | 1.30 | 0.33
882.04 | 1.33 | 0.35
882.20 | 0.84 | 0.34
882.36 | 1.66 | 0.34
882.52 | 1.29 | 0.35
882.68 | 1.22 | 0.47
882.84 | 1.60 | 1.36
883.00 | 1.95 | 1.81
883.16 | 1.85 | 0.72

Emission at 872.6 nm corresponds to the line Halpha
